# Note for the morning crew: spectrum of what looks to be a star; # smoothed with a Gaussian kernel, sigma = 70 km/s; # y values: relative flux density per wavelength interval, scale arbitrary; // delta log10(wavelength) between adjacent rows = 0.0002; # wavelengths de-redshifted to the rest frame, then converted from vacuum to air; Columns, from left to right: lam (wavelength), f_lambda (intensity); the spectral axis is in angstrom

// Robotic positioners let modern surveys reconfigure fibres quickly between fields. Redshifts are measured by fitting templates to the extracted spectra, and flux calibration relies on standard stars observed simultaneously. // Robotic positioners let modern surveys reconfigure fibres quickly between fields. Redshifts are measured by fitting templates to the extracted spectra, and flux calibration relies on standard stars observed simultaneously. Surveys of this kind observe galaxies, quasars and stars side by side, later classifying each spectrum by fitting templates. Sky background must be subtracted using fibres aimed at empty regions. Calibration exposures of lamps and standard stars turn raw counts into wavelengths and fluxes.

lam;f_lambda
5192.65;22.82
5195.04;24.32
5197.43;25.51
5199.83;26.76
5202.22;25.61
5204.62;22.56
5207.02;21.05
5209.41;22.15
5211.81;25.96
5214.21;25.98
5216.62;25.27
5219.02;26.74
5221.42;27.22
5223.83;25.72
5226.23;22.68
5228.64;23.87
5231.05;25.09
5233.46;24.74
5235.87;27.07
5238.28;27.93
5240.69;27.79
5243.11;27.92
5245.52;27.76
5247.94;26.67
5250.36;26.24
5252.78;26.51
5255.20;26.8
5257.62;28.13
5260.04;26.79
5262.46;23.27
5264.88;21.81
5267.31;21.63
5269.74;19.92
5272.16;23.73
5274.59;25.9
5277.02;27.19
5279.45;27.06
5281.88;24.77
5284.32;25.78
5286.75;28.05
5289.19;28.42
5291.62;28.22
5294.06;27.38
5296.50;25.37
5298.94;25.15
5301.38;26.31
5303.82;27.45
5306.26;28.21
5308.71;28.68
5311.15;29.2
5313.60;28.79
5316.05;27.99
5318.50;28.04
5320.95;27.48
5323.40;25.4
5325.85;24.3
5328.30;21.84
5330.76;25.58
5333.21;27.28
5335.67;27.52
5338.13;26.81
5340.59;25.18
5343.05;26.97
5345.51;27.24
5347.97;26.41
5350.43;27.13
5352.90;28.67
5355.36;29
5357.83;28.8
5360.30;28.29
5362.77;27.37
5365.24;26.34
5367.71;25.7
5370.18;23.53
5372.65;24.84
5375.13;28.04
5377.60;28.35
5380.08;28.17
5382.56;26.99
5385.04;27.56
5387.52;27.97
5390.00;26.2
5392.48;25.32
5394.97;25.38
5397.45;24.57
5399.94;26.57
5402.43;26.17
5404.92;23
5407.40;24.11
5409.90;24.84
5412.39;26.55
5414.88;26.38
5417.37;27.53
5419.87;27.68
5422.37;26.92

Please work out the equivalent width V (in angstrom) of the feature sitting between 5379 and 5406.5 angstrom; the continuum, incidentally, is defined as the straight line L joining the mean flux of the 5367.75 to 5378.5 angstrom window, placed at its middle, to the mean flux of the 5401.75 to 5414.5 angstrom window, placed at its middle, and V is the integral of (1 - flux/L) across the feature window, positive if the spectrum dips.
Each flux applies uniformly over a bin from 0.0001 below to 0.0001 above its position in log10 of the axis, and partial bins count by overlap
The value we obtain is -0.7 angstrom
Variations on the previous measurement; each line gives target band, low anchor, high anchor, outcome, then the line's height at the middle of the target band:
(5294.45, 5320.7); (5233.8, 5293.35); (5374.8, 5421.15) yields -1.4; 26.1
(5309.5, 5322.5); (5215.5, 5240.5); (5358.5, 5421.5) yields -1.1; 26.1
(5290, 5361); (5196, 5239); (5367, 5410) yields -3.9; 25.7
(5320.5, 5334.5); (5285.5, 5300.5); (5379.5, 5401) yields 0.9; 26.9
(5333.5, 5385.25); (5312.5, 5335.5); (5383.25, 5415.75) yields -2.0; 26.1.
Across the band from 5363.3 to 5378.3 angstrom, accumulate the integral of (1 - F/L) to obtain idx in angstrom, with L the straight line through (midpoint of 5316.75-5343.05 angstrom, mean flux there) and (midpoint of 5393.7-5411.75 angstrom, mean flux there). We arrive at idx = -0.4 angstrom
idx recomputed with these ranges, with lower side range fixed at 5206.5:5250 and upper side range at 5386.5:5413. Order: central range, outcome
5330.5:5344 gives -0.6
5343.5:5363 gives -1.8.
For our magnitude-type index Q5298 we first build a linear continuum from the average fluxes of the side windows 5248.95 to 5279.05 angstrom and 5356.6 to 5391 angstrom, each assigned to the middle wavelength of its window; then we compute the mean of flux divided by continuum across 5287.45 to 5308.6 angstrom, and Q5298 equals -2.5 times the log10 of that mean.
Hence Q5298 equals -0.07 mag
